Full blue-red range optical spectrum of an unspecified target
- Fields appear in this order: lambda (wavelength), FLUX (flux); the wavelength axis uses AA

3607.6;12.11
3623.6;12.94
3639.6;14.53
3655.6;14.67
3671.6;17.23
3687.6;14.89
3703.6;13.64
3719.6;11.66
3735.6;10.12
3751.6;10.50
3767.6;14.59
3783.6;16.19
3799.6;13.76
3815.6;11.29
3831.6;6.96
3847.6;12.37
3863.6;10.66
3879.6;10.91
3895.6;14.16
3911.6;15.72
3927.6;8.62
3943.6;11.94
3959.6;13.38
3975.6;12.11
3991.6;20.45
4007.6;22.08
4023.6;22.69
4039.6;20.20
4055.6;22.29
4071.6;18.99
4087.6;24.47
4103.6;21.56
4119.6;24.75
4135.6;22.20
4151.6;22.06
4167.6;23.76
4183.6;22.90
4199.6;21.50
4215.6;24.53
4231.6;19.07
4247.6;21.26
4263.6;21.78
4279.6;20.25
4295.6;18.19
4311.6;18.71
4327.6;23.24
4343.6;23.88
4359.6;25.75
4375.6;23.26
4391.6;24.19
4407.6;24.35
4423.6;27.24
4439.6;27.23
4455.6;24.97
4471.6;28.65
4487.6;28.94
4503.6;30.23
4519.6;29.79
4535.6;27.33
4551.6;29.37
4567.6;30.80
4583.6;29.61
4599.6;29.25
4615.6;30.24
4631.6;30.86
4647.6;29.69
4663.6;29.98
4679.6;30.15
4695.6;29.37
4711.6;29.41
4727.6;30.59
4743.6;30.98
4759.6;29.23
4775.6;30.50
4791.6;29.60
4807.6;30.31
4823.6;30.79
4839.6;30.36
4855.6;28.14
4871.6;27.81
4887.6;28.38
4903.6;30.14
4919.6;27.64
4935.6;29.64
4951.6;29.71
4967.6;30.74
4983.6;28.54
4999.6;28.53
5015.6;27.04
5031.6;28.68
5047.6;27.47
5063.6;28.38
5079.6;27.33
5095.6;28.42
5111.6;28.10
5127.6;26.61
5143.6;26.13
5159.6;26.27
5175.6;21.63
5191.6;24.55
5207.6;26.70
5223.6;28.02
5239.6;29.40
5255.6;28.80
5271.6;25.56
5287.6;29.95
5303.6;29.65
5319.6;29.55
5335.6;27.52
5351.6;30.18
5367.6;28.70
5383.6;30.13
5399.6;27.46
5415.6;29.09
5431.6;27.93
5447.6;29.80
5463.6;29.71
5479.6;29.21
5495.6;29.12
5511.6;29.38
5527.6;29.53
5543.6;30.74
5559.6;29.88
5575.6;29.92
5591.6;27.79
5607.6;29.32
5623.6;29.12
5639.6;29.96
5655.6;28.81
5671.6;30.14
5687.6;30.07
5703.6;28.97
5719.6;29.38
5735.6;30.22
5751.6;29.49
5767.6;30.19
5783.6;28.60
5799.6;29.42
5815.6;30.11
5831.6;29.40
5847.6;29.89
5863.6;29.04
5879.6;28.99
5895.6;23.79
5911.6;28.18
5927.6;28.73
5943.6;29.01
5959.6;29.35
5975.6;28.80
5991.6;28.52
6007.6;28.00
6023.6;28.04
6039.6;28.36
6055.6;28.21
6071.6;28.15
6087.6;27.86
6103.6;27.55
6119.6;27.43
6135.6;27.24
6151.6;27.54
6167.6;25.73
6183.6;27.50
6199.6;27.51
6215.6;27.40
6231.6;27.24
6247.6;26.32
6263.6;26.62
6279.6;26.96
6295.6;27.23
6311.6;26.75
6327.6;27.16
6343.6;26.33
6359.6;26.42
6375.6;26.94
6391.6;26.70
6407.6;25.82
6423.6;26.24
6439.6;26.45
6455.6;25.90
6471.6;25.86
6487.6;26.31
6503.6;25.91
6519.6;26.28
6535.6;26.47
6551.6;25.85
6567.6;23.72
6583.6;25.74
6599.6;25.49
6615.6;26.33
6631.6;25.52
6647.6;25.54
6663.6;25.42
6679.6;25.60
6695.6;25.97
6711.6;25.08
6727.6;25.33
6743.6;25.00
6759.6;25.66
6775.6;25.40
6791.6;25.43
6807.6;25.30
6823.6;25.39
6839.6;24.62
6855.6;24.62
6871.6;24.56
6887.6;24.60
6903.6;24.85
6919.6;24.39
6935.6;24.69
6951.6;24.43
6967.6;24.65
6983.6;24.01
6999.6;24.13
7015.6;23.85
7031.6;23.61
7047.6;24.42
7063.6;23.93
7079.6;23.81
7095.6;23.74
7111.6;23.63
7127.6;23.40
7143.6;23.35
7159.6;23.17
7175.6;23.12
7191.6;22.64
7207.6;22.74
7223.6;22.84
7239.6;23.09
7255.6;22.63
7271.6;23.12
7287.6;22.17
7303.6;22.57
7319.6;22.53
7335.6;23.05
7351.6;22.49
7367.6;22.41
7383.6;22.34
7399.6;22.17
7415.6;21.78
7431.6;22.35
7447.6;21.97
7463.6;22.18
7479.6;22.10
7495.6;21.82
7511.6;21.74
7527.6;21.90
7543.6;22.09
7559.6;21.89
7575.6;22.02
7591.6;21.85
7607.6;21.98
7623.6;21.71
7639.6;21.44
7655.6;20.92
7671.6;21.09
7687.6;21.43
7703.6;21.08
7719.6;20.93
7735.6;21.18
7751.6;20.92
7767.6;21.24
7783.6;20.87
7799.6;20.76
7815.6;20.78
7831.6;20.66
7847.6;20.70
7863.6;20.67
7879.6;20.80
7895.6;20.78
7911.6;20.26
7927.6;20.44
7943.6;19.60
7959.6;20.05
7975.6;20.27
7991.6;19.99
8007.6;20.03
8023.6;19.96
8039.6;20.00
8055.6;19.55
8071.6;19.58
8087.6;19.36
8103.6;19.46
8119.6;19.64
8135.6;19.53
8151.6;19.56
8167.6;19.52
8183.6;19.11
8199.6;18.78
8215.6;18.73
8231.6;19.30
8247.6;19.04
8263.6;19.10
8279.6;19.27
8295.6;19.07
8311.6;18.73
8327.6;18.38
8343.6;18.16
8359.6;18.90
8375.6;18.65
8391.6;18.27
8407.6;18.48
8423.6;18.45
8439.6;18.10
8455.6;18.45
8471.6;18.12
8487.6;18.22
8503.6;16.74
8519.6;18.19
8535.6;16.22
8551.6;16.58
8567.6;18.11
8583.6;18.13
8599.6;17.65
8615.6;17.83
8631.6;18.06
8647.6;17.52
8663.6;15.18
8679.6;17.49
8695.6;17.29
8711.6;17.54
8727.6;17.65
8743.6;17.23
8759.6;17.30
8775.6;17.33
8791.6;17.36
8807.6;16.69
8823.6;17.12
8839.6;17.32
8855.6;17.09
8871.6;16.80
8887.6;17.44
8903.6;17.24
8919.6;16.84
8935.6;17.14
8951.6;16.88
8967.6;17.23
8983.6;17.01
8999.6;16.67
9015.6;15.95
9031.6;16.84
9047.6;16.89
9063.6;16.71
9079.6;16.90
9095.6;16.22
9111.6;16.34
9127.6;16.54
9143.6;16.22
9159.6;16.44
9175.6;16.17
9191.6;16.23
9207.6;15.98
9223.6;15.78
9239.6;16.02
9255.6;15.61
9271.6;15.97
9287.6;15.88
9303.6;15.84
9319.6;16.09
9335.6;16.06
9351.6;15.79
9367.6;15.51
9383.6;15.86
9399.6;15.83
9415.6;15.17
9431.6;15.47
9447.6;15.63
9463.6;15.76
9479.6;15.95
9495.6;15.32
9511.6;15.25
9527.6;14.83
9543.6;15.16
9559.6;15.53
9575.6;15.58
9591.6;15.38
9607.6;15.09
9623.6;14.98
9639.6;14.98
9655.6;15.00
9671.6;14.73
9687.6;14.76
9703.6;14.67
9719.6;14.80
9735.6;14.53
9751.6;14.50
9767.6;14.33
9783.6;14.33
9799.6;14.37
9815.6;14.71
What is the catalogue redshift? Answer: 0.00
